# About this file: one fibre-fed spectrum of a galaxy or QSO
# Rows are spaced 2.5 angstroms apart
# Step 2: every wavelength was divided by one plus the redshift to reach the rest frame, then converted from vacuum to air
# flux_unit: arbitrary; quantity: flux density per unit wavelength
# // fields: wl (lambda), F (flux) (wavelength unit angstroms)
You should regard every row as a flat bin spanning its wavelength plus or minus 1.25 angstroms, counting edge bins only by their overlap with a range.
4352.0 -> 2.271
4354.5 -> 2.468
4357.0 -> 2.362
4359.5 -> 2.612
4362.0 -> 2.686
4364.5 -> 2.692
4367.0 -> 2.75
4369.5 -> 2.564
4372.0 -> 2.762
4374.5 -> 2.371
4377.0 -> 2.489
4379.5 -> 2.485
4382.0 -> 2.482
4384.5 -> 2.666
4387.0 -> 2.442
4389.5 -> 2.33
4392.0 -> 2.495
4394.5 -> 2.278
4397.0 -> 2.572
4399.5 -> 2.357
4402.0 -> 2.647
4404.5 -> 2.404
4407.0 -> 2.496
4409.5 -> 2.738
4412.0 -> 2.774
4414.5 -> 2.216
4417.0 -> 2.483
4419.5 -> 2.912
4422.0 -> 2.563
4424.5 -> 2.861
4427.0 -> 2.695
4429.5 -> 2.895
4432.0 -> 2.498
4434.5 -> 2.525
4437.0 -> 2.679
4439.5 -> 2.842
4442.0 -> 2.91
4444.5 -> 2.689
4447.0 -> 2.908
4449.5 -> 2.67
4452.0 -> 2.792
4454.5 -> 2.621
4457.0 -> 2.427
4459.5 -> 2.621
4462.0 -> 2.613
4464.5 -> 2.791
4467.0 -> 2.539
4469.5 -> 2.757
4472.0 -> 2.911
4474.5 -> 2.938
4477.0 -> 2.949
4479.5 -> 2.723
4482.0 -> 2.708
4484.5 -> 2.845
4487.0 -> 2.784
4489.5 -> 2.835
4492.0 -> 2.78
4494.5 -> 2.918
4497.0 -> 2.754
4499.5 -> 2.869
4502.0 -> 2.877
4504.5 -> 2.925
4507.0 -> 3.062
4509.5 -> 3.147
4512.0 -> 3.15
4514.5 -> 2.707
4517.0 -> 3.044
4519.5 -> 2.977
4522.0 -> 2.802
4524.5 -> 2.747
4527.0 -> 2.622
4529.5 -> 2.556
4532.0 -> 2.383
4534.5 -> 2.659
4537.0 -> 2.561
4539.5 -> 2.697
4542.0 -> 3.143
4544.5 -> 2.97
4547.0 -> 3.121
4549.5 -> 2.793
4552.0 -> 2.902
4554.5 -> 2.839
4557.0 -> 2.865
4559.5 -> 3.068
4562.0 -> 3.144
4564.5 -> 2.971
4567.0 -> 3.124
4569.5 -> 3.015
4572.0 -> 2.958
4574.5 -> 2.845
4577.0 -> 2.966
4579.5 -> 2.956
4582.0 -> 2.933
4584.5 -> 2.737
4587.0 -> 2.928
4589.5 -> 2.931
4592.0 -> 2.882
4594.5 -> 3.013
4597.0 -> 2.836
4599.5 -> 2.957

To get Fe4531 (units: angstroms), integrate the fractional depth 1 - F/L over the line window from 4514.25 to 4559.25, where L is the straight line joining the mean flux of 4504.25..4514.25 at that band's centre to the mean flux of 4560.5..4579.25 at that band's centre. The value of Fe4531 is 3.27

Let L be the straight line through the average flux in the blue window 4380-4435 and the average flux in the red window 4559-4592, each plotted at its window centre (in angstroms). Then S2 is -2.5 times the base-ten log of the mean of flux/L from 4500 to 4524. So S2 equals -0.06 mag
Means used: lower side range 2.56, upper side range 2.96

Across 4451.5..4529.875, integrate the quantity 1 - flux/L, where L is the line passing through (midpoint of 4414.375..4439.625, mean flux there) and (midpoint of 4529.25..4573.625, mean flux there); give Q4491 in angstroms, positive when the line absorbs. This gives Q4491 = -0.93 angstroms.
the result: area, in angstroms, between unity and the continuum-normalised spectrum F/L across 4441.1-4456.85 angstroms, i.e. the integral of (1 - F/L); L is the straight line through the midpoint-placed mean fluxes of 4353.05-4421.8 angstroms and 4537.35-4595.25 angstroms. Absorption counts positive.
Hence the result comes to -0.36 angstroms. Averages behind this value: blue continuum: 2.54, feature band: 2.74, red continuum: 2.94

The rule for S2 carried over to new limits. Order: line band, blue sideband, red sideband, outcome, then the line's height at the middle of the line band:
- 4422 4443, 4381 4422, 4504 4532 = -0.047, 2.61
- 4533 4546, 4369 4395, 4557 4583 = 0.041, 2.91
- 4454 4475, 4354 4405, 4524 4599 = 0.001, 2.69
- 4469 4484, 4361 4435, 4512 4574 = -0.041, 2.73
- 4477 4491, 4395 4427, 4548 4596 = -0.019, 2.74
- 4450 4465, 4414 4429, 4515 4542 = 0.017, 2.68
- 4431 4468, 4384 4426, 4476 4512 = 0.013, 2.71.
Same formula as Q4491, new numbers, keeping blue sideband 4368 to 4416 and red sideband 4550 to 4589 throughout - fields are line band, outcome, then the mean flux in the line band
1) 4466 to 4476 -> -0.35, 2.8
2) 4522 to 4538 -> 1.36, 2.61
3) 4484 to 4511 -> -1.23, 2.89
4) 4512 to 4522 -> -0.39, 2.93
